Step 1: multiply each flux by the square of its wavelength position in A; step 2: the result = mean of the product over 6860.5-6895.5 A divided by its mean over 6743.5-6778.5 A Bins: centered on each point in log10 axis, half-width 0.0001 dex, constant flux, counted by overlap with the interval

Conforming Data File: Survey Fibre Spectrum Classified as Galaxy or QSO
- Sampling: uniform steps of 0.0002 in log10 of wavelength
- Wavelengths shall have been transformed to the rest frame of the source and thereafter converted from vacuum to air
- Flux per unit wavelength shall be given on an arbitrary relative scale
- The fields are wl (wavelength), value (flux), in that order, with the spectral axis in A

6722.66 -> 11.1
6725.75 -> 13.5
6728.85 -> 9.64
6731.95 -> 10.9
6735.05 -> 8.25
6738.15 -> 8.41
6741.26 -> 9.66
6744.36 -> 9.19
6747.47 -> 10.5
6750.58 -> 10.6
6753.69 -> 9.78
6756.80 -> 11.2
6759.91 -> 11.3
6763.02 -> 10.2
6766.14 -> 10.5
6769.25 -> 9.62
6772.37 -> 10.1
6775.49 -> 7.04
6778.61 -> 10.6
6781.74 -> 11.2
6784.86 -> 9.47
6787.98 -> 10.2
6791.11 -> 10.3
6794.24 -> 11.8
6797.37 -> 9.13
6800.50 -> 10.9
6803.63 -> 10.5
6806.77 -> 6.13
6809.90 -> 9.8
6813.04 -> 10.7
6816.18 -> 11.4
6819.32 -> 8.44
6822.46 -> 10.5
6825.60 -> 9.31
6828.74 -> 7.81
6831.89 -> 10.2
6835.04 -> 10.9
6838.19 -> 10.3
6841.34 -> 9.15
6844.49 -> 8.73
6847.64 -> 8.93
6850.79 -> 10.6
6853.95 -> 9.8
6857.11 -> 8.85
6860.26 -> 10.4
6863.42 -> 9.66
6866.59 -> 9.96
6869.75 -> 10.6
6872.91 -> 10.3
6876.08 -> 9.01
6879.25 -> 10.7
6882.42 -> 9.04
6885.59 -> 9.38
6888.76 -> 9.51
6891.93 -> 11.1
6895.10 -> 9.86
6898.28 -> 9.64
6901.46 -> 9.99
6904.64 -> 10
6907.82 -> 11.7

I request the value 1.0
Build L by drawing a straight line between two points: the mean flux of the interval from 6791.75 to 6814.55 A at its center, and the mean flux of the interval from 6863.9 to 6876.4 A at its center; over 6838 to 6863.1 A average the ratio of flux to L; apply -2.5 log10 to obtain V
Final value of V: 0.05 mag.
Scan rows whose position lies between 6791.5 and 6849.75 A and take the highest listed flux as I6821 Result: 11.8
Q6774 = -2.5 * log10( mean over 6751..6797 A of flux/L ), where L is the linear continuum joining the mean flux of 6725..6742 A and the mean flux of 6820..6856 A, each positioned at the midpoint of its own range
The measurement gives -0.05 mag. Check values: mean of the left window 9.91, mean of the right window 9.62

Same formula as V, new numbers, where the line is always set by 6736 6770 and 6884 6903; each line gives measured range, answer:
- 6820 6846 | 0.045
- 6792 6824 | 0.008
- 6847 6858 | 0.036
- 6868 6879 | -0.013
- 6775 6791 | 0.011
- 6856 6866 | 0.027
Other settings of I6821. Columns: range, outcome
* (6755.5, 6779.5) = 11.3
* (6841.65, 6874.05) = 10.6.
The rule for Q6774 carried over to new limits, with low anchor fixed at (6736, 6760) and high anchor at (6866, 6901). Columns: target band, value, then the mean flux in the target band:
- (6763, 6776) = 0.04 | 9.61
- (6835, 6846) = 0.03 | 9.62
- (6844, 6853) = 0.04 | 9.53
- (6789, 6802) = -0.06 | 10.5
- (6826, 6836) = 0.05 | 9.52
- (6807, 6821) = 0.03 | 9.71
